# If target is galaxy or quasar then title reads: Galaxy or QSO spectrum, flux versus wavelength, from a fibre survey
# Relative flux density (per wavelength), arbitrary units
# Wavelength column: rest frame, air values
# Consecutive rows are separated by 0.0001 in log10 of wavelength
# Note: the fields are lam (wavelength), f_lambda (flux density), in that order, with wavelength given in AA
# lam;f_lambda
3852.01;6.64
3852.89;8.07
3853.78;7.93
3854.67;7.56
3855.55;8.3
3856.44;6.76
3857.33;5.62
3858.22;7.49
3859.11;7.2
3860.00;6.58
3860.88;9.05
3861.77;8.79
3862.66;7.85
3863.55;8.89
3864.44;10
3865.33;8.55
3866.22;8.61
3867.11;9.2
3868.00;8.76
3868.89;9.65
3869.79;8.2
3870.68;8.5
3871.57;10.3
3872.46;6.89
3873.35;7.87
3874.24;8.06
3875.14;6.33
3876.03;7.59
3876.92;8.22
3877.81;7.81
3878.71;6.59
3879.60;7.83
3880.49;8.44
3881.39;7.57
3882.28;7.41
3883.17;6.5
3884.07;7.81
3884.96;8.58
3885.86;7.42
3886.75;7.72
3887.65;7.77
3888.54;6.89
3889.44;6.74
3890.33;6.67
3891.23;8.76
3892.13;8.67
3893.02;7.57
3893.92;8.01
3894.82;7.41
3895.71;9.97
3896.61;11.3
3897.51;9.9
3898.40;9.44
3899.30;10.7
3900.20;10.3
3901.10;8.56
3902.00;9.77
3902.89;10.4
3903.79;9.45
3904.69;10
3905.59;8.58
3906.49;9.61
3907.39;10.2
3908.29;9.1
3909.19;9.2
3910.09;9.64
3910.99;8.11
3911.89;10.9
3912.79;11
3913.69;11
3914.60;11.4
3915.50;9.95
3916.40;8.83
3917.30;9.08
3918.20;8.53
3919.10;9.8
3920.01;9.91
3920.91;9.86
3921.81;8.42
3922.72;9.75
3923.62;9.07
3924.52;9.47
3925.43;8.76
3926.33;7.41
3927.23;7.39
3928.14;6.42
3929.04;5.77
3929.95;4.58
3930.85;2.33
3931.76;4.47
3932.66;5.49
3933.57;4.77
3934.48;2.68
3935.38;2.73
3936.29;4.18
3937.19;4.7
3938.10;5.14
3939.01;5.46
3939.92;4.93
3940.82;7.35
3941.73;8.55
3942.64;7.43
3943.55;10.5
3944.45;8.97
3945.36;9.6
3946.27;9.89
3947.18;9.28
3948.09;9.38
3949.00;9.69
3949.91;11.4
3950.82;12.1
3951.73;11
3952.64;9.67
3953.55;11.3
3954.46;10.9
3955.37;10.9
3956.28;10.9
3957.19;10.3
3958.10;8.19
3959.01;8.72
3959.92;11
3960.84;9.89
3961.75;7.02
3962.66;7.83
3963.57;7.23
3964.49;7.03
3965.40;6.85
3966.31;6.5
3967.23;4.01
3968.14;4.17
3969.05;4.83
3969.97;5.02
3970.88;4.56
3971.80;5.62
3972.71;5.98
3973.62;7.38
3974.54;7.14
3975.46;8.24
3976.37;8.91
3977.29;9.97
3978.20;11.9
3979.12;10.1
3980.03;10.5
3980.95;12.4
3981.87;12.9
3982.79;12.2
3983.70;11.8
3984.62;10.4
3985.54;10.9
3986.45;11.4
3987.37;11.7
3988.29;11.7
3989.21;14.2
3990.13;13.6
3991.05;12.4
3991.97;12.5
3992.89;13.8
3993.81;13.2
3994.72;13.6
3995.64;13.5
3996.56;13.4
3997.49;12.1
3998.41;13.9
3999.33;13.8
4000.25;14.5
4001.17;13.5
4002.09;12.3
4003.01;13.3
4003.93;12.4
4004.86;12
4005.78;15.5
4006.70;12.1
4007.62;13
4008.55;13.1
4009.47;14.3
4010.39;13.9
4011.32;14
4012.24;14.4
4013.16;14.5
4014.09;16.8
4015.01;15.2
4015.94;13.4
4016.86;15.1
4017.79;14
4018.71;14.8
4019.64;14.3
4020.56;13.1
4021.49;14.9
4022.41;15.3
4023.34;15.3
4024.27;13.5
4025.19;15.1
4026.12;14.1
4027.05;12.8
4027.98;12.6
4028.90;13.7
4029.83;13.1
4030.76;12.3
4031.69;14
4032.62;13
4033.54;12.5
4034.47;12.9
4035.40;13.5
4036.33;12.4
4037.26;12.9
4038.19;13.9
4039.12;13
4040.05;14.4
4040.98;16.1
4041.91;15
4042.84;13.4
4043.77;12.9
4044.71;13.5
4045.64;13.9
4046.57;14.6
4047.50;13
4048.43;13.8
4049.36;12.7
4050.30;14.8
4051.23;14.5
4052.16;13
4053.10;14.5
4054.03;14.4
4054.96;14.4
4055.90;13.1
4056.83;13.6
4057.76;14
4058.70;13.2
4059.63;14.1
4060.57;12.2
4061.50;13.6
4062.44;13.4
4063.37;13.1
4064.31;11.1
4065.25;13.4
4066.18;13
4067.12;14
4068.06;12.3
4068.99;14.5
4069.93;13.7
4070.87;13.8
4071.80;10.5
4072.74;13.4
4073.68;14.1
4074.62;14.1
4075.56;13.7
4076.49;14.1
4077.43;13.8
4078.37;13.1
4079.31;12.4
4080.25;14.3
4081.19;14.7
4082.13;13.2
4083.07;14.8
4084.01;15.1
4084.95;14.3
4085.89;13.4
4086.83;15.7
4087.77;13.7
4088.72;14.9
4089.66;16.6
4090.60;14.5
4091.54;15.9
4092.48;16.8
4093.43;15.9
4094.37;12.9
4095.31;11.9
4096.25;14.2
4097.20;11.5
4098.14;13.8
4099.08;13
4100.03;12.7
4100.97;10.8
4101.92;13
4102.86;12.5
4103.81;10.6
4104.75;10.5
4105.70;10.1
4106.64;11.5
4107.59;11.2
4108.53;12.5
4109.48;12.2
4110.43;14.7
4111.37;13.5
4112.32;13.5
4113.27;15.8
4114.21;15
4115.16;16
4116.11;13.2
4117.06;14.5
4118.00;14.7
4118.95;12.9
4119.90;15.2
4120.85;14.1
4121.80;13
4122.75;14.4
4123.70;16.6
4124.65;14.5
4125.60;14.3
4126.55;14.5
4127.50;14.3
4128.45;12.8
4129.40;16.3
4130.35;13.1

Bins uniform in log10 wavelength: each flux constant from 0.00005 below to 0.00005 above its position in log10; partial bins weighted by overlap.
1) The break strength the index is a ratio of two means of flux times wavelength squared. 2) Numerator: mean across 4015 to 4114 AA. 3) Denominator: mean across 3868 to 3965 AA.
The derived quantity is 1.74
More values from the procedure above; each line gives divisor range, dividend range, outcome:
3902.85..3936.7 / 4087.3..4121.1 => 1.83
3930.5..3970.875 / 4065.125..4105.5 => 1.92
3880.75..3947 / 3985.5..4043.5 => 1.76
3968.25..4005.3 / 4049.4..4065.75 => 1.27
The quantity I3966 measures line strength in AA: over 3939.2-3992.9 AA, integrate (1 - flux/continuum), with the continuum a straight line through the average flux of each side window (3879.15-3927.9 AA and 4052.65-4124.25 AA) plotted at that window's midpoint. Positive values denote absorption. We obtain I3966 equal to 6.0 AA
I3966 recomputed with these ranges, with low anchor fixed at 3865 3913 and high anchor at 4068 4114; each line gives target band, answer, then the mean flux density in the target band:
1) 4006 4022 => -3.5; 14.2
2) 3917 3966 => 9.2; 8.03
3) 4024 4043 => -2.3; 13.5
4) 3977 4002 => -3.2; 12.5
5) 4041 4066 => -2.1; 13.6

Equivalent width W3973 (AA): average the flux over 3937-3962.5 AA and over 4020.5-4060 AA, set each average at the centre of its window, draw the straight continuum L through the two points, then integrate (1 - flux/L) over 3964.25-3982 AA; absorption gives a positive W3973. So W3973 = 4.7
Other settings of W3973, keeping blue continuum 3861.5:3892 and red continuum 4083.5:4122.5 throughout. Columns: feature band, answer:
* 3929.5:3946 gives 6.5 AA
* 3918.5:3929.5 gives 0.8 AA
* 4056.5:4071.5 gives -0.8 AA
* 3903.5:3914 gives -1.1 AA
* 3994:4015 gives -4.7 AA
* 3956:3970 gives 3.6 AA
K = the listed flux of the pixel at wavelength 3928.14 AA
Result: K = 6.42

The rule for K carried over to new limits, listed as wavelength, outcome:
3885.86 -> 7.42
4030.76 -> 12.3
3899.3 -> 10.7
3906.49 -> 9.61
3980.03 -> 10.5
